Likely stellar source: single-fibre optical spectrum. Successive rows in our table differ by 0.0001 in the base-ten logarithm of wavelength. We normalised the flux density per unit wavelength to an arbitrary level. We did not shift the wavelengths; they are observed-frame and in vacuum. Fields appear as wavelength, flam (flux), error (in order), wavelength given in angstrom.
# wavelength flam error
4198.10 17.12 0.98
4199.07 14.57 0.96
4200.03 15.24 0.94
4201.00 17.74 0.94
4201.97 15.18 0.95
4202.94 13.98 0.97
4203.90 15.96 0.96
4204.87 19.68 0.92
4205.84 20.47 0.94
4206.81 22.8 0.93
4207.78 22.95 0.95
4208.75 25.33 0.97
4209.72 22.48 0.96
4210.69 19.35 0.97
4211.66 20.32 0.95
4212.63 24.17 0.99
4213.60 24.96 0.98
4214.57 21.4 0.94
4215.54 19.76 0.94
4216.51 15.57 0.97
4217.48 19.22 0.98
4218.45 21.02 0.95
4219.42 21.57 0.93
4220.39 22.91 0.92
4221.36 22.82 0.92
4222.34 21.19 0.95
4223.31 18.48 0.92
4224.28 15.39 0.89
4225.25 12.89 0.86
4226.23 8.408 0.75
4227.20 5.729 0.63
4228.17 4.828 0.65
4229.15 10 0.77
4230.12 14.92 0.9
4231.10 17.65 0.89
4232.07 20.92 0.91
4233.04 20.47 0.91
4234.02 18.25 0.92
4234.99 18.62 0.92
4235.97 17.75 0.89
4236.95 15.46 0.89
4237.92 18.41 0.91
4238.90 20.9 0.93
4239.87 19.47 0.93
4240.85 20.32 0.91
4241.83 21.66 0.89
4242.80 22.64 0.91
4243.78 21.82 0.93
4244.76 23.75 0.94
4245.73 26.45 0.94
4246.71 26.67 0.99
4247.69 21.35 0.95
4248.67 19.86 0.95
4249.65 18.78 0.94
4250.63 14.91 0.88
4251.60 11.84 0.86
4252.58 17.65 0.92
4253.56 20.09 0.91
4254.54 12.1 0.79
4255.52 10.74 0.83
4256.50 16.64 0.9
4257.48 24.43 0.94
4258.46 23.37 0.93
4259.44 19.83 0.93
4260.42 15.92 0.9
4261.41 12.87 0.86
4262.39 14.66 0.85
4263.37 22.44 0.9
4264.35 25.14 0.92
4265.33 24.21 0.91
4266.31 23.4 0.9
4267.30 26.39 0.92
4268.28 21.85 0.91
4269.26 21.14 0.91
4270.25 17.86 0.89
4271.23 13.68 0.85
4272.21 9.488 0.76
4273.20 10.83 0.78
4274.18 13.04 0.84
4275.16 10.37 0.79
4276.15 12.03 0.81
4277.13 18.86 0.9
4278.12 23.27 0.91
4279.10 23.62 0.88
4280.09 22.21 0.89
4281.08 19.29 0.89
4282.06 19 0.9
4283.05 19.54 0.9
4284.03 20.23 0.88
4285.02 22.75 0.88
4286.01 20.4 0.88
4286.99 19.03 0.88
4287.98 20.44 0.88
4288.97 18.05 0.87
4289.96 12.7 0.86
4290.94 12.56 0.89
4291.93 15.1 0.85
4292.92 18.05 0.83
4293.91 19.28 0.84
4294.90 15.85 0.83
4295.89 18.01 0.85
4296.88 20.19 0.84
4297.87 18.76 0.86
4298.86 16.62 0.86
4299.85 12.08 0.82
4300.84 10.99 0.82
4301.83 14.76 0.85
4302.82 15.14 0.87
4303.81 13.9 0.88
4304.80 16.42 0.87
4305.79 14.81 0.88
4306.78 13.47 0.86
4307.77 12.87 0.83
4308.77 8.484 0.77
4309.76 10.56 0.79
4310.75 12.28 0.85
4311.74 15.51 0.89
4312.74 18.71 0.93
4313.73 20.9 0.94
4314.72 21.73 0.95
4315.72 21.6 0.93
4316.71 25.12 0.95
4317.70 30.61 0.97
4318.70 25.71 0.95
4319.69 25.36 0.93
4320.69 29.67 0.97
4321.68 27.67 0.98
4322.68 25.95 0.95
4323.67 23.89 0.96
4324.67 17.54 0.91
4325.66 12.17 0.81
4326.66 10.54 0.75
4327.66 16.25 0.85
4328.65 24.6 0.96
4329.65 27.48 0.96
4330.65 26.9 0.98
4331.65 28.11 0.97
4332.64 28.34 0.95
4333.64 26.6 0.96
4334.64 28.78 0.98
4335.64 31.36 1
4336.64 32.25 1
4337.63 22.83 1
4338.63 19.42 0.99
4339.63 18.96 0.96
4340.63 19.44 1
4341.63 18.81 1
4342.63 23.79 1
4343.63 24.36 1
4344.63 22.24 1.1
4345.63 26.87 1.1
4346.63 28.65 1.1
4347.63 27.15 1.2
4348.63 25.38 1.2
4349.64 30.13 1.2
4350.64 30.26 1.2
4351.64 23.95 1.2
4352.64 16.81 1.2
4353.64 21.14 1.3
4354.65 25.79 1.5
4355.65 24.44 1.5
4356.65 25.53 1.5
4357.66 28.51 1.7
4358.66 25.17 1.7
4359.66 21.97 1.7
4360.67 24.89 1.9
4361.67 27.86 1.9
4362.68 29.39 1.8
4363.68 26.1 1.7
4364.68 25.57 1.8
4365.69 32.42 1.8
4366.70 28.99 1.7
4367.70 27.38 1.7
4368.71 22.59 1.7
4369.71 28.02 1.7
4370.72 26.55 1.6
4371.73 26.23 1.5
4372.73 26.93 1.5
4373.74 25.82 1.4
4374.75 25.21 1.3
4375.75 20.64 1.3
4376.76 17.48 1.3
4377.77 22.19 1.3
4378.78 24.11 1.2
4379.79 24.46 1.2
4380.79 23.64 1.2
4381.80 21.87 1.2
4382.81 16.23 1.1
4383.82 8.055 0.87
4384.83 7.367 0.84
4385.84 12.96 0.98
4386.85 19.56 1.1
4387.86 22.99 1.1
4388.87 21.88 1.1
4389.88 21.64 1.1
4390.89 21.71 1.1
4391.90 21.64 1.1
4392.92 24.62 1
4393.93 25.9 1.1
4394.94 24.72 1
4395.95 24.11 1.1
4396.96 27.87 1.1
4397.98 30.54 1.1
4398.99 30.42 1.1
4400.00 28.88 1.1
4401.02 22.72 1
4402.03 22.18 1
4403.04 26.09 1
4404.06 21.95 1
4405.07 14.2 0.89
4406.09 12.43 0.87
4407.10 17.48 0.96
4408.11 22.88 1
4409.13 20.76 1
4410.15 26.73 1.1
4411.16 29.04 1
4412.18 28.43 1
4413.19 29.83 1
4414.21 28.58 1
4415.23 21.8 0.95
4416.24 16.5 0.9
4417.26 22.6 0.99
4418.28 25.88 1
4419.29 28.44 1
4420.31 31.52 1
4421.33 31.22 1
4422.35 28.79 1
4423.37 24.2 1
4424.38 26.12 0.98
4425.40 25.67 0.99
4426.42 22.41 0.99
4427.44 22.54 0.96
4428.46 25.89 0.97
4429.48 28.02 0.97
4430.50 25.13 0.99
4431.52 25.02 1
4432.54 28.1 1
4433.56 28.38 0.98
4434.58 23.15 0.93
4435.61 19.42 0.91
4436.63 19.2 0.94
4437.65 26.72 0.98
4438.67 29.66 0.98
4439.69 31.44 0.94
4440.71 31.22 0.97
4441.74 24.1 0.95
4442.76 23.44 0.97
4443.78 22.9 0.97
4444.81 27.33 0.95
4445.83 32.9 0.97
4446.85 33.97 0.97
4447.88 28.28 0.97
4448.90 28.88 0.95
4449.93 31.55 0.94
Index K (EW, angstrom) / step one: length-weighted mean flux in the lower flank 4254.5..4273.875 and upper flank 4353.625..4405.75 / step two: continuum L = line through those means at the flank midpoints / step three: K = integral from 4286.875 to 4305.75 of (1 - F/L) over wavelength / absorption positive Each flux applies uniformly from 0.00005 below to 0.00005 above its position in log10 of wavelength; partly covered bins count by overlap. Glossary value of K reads 3.6 angstrom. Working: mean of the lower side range 18.4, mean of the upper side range 23.6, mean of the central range 16.1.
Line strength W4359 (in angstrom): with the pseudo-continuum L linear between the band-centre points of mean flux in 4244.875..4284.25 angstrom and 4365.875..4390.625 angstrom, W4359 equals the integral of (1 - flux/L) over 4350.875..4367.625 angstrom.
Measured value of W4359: -3.3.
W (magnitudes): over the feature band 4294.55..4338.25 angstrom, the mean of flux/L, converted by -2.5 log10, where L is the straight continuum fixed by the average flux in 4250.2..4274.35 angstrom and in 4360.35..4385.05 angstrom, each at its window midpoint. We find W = 0.031 mag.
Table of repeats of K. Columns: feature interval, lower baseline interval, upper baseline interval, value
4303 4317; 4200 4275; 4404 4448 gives 3.4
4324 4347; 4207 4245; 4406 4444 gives -0.9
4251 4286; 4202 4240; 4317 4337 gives 4.9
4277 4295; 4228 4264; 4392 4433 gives 0.9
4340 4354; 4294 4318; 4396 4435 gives -3.1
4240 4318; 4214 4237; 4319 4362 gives 8.0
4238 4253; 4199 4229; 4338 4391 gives -0.9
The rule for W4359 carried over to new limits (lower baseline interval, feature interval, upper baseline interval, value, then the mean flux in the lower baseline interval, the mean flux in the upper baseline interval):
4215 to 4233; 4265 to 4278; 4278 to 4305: 0.06 angstrom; 16.4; 17.7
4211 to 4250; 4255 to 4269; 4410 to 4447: -0.01 angstrom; 18.9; 26.3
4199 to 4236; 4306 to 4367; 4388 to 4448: -2.65 angstrom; 18.1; 25.2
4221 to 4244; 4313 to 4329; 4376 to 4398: -2.62 angstrom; 17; 20.9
